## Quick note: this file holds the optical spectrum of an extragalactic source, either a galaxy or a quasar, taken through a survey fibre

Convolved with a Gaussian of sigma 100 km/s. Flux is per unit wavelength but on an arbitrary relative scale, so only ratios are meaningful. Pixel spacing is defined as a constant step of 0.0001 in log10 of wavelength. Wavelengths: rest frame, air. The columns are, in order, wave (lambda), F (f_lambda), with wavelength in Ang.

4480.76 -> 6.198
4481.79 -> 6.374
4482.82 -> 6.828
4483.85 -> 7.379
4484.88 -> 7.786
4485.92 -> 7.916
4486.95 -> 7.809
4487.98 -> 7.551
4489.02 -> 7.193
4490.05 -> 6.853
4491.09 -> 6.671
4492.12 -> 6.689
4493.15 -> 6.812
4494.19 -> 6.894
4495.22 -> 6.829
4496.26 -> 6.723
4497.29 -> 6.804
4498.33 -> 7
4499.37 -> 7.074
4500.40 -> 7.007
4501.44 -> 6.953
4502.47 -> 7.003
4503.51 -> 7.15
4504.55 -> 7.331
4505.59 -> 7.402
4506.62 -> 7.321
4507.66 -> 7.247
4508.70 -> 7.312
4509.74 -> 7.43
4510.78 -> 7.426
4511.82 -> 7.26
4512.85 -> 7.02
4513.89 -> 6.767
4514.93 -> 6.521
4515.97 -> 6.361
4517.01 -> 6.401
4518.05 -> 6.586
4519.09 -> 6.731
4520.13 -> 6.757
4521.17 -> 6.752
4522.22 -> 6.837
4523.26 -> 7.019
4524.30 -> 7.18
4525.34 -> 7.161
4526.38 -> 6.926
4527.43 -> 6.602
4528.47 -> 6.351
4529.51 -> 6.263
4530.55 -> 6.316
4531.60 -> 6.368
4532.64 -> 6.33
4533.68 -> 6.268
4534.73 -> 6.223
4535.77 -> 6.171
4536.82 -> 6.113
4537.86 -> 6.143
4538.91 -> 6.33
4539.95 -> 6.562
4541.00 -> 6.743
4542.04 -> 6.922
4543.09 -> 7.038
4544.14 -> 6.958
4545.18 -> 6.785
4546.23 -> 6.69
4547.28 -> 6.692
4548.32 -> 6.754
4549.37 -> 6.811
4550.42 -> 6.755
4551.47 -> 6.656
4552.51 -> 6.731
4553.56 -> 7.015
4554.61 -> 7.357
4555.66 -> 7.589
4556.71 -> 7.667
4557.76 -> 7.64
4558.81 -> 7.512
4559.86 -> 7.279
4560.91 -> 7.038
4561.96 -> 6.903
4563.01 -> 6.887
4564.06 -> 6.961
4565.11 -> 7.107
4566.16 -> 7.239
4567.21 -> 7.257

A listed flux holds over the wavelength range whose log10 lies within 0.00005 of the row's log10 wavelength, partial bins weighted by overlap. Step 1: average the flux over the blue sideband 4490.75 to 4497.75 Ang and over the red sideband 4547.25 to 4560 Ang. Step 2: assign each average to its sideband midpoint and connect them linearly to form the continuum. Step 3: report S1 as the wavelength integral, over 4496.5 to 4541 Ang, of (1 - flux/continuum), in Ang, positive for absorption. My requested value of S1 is 0.9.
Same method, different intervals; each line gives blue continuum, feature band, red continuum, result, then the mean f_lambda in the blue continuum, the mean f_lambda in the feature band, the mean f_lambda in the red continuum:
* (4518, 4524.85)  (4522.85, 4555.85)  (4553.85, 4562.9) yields 1.94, 6.85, 6.67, 7.34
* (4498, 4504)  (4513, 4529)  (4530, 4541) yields -0.31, 7.03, 6.74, 6.3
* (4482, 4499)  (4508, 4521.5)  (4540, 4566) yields 0.36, 7.09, 6.88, 7.02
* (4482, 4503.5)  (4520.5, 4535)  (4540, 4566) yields 0.87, 7.08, 6.62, 7.02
